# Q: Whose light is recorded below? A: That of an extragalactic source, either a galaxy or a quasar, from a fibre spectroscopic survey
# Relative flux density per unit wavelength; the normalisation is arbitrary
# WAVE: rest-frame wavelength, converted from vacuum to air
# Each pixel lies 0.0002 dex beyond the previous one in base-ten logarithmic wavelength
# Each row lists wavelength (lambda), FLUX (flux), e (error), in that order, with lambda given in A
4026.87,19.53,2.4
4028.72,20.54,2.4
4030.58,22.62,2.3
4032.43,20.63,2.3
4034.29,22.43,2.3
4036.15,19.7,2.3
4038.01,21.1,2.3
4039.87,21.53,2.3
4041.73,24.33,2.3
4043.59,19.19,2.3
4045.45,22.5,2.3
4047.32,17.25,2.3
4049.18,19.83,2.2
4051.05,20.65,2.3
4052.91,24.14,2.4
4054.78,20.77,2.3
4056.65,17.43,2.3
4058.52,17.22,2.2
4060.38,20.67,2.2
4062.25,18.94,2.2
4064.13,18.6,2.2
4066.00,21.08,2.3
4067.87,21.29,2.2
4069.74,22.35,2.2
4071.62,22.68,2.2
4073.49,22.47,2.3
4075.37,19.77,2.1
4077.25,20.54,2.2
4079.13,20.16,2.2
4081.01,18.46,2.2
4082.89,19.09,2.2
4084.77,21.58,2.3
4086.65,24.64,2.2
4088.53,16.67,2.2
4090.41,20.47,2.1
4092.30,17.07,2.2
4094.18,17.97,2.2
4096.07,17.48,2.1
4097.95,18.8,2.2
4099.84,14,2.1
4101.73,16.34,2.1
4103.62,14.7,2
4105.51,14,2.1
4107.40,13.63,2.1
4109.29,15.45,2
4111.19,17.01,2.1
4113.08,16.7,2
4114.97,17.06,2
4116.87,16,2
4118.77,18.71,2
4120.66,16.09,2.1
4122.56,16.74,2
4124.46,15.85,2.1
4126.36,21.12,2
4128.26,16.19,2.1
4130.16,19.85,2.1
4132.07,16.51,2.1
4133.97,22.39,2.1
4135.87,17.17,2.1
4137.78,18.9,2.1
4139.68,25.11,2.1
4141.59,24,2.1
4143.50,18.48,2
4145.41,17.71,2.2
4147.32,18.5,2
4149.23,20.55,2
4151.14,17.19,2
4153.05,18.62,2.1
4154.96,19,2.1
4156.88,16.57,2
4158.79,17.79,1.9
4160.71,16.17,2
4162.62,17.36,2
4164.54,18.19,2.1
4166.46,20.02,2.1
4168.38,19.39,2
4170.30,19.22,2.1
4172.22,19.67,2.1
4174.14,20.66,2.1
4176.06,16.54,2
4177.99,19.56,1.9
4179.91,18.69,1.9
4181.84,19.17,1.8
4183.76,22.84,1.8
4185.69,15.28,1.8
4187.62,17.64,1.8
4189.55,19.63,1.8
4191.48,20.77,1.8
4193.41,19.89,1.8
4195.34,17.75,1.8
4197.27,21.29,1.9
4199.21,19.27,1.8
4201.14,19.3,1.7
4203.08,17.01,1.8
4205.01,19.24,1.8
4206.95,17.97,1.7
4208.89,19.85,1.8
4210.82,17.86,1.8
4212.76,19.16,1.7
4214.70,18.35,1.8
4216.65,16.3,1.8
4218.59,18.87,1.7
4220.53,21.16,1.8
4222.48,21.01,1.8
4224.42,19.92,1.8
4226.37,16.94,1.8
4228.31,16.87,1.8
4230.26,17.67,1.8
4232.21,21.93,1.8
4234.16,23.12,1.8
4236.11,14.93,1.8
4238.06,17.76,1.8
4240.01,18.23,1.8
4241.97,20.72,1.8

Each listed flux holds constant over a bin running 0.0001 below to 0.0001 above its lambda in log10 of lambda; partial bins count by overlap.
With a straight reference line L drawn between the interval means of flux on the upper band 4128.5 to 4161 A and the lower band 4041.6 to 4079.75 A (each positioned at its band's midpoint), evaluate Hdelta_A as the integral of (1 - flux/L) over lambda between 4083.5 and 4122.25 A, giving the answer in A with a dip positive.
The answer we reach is 5.03 A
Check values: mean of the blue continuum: 20.5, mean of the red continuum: 19.1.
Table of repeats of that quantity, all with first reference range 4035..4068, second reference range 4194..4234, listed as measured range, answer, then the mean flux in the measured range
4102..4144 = 4.15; 17.8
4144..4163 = 1.47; 18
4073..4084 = 0.06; 20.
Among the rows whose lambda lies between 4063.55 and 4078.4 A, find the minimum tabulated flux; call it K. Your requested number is 18.6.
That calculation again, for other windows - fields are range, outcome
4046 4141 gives 13.63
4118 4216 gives 15.28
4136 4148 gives 17.71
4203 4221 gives 16.3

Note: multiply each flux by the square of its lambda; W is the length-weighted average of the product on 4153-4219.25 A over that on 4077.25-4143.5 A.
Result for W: 1.07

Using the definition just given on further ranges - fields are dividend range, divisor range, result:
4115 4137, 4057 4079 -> 0.90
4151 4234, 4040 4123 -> 1.05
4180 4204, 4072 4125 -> 1.12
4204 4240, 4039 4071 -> 1.00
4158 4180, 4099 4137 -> 1.14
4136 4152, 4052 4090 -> 1.01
